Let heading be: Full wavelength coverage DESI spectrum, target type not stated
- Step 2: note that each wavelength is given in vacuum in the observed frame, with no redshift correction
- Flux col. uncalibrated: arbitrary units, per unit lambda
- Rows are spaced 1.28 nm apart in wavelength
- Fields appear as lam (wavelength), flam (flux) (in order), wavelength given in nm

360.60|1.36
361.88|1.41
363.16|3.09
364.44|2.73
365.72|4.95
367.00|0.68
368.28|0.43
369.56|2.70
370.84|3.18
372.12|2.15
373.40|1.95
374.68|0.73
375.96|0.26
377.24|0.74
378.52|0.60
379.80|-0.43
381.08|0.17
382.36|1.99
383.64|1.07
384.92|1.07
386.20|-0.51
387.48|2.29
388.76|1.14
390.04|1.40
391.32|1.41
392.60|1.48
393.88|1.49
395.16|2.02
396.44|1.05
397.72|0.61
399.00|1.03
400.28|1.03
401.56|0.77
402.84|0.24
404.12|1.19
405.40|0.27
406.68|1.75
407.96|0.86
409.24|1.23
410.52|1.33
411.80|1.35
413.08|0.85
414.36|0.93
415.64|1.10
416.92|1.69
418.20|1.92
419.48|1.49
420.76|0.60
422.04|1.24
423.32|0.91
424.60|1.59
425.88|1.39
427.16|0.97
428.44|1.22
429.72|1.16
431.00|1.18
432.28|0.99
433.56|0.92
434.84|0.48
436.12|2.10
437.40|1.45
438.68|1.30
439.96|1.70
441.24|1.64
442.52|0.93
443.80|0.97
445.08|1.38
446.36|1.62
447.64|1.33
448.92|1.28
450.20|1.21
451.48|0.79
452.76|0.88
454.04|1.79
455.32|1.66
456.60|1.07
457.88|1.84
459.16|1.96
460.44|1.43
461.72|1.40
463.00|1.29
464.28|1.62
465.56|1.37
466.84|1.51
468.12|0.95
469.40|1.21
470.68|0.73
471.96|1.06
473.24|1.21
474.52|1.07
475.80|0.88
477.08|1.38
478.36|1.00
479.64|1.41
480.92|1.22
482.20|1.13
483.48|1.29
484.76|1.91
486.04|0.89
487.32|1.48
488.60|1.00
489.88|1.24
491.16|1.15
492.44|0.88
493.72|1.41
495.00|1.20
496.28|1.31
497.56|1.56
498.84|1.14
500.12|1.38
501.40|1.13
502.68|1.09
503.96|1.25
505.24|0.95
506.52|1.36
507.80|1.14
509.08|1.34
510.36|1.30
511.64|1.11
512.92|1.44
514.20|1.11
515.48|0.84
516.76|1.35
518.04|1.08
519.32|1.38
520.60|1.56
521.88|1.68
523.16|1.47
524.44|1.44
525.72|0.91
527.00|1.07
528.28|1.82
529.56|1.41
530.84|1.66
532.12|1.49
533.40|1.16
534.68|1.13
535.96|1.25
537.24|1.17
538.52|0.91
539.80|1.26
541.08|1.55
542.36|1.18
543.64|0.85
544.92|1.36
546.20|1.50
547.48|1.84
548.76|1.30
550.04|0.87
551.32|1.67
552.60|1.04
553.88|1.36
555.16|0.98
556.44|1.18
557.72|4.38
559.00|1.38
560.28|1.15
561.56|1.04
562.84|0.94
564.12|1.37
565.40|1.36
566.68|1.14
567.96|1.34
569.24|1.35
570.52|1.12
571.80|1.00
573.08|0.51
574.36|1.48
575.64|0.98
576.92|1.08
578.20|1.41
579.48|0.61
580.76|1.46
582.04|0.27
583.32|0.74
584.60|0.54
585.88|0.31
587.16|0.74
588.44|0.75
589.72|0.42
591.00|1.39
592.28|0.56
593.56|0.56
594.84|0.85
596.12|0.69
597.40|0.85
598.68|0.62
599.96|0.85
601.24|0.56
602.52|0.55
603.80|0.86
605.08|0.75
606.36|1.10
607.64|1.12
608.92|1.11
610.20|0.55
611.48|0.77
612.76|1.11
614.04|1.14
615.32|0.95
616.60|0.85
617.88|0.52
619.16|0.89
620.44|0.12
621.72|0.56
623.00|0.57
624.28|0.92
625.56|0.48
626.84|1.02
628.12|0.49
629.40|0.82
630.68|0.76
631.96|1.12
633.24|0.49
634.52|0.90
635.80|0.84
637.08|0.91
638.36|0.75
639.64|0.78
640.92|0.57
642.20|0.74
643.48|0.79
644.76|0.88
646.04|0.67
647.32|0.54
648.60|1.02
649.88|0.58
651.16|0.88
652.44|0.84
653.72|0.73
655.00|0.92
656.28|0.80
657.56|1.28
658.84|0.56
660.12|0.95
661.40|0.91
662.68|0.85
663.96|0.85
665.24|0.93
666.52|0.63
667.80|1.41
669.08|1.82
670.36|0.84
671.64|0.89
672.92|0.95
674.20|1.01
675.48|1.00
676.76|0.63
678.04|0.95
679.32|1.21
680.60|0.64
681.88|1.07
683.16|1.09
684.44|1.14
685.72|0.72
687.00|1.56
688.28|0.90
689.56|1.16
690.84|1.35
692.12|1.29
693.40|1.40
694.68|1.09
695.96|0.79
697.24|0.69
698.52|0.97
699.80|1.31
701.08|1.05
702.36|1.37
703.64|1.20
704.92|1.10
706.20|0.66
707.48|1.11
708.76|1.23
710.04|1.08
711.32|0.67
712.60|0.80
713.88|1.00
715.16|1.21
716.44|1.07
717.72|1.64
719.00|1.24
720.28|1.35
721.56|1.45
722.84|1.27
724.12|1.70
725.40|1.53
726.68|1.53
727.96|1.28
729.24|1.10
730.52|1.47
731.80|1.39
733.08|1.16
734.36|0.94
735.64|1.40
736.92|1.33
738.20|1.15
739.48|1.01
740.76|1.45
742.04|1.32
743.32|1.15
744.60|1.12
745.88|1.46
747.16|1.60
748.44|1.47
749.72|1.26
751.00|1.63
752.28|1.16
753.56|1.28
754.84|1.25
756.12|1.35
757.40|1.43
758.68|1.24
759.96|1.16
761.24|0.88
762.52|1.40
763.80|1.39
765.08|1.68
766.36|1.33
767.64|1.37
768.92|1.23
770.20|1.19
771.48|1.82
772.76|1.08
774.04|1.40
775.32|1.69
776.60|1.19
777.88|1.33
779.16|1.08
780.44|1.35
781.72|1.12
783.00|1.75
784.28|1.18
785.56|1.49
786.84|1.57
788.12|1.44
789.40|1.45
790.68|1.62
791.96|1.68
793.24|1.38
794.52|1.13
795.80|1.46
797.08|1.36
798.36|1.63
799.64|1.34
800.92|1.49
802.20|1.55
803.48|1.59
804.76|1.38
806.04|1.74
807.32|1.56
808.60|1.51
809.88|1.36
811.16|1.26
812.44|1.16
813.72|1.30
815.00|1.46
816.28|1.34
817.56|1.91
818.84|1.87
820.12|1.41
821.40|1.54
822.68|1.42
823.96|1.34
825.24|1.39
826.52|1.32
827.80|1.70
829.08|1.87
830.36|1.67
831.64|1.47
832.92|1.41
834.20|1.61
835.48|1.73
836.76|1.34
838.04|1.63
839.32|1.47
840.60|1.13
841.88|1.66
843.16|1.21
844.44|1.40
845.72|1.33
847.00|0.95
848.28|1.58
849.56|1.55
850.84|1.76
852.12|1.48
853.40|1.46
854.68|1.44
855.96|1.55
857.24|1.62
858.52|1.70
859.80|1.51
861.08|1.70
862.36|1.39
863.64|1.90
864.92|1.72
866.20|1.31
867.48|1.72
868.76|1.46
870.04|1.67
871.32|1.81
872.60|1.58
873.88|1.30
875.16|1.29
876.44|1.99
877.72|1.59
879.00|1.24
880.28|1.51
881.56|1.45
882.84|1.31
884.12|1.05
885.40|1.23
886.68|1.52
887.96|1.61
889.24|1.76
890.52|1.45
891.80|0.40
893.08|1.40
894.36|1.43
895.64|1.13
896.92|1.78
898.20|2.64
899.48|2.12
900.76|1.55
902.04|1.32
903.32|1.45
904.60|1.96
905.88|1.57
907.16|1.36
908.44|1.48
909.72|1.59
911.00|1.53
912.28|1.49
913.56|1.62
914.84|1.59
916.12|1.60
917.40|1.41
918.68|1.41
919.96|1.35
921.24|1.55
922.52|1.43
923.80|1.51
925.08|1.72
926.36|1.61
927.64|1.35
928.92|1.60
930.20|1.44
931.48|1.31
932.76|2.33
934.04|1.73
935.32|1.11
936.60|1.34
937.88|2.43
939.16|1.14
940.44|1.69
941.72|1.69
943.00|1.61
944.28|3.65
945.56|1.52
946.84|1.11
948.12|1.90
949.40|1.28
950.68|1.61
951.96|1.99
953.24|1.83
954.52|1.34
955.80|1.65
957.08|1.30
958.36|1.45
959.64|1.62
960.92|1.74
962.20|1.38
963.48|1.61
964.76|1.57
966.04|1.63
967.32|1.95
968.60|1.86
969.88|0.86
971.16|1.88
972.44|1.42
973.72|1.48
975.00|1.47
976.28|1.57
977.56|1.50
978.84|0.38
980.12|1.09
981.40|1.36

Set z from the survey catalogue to 0.793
